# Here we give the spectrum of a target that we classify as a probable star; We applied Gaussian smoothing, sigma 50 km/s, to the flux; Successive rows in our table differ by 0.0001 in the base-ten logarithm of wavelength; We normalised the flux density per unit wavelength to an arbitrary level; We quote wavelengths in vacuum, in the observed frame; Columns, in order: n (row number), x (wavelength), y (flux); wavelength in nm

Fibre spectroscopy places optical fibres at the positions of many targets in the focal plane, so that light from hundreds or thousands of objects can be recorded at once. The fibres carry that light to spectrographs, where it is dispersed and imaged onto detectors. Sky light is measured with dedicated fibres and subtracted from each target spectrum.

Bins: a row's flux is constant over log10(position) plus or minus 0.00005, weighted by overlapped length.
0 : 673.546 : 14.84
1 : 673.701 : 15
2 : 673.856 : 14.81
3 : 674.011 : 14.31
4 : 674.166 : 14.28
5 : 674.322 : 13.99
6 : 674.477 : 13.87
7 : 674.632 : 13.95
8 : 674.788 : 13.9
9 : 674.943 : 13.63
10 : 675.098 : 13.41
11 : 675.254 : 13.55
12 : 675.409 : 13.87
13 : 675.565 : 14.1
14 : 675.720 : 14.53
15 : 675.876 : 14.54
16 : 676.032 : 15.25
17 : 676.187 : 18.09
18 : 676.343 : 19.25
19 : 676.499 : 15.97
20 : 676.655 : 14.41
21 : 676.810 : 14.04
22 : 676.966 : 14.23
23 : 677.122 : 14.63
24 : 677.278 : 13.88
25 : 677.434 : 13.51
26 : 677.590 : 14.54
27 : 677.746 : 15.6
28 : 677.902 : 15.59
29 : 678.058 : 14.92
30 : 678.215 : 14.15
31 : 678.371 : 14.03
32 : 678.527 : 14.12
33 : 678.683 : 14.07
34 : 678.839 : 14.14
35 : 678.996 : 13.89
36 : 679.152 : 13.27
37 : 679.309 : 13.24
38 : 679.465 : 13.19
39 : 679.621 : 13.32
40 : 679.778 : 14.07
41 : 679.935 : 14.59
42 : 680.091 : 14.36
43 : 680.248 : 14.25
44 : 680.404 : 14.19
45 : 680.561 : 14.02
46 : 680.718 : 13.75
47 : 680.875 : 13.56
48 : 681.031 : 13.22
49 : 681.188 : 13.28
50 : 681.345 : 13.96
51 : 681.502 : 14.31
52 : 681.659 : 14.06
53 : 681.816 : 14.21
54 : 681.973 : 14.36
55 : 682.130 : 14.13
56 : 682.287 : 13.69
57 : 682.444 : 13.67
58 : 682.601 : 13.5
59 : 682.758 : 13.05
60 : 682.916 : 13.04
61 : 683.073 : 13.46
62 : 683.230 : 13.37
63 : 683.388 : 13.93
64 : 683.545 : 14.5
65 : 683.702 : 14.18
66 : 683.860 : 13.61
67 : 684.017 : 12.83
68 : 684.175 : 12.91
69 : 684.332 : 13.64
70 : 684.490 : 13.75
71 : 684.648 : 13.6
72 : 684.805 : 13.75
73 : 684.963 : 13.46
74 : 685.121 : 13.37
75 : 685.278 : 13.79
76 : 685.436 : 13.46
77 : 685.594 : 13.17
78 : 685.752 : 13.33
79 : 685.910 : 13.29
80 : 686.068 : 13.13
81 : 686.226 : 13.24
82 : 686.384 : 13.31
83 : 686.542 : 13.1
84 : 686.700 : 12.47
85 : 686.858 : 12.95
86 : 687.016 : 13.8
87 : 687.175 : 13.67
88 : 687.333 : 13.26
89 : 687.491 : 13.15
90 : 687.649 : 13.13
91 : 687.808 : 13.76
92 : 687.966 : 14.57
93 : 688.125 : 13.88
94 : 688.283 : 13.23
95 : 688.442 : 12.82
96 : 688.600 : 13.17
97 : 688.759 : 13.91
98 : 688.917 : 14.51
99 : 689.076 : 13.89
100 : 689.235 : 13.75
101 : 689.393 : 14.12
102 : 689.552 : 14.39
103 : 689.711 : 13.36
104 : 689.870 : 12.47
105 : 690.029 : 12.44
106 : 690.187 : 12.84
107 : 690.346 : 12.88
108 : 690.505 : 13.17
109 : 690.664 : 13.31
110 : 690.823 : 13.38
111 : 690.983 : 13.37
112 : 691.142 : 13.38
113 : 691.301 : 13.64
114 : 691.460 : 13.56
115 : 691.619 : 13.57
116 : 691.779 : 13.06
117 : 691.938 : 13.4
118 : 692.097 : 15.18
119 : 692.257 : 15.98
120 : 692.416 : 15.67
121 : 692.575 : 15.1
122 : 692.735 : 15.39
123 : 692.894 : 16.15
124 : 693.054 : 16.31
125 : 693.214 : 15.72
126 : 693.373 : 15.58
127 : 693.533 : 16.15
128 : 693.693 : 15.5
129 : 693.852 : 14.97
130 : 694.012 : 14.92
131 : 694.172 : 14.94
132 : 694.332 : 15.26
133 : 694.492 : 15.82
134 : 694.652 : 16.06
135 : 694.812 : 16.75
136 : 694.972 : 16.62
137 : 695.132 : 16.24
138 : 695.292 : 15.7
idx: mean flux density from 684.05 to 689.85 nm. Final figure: 13.5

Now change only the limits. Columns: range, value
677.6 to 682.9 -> 14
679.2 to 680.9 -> 13.9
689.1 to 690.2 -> 13.4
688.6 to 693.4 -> 14.1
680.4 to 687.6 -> 13.5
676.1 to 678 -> 15.3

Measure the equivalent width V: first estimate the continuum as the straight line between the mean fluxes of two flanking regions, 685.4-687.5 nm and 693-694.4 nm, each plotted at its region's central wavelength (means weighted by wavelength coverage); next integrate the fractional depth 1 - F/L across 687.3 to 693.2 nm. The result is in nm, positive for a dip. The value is 0.21 nm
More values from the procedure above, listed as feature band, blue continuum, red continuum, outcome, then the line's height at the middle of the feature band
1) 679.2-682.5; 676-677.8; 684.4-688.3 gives 0.14 nm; 14.5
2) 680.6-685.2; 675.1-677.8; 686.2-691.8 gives 0.15 nm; 14.1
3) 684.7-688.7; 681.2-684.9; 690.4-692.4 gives 0.11 nm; 13.7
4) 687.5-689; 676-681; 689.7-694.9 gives 0.09 nm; 14.5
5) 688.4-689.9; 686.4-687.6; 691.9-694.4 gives 0.03 nm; 14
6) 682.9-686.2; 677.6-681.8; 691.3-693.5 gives 0.20 nm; 14.4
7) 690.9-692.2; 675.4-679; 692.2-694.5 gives 0.15 nm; 15.5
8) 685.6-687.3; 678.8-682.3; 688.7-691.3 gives 0.05 nm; 13.6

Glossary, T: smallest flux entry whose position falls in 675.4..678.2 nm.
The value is 13.51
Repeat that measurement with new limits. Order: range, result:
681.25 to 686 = 12.83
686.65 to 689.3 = 12.47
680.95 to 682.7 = 13.22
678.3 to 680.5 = 13.19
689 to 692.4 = 12.44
